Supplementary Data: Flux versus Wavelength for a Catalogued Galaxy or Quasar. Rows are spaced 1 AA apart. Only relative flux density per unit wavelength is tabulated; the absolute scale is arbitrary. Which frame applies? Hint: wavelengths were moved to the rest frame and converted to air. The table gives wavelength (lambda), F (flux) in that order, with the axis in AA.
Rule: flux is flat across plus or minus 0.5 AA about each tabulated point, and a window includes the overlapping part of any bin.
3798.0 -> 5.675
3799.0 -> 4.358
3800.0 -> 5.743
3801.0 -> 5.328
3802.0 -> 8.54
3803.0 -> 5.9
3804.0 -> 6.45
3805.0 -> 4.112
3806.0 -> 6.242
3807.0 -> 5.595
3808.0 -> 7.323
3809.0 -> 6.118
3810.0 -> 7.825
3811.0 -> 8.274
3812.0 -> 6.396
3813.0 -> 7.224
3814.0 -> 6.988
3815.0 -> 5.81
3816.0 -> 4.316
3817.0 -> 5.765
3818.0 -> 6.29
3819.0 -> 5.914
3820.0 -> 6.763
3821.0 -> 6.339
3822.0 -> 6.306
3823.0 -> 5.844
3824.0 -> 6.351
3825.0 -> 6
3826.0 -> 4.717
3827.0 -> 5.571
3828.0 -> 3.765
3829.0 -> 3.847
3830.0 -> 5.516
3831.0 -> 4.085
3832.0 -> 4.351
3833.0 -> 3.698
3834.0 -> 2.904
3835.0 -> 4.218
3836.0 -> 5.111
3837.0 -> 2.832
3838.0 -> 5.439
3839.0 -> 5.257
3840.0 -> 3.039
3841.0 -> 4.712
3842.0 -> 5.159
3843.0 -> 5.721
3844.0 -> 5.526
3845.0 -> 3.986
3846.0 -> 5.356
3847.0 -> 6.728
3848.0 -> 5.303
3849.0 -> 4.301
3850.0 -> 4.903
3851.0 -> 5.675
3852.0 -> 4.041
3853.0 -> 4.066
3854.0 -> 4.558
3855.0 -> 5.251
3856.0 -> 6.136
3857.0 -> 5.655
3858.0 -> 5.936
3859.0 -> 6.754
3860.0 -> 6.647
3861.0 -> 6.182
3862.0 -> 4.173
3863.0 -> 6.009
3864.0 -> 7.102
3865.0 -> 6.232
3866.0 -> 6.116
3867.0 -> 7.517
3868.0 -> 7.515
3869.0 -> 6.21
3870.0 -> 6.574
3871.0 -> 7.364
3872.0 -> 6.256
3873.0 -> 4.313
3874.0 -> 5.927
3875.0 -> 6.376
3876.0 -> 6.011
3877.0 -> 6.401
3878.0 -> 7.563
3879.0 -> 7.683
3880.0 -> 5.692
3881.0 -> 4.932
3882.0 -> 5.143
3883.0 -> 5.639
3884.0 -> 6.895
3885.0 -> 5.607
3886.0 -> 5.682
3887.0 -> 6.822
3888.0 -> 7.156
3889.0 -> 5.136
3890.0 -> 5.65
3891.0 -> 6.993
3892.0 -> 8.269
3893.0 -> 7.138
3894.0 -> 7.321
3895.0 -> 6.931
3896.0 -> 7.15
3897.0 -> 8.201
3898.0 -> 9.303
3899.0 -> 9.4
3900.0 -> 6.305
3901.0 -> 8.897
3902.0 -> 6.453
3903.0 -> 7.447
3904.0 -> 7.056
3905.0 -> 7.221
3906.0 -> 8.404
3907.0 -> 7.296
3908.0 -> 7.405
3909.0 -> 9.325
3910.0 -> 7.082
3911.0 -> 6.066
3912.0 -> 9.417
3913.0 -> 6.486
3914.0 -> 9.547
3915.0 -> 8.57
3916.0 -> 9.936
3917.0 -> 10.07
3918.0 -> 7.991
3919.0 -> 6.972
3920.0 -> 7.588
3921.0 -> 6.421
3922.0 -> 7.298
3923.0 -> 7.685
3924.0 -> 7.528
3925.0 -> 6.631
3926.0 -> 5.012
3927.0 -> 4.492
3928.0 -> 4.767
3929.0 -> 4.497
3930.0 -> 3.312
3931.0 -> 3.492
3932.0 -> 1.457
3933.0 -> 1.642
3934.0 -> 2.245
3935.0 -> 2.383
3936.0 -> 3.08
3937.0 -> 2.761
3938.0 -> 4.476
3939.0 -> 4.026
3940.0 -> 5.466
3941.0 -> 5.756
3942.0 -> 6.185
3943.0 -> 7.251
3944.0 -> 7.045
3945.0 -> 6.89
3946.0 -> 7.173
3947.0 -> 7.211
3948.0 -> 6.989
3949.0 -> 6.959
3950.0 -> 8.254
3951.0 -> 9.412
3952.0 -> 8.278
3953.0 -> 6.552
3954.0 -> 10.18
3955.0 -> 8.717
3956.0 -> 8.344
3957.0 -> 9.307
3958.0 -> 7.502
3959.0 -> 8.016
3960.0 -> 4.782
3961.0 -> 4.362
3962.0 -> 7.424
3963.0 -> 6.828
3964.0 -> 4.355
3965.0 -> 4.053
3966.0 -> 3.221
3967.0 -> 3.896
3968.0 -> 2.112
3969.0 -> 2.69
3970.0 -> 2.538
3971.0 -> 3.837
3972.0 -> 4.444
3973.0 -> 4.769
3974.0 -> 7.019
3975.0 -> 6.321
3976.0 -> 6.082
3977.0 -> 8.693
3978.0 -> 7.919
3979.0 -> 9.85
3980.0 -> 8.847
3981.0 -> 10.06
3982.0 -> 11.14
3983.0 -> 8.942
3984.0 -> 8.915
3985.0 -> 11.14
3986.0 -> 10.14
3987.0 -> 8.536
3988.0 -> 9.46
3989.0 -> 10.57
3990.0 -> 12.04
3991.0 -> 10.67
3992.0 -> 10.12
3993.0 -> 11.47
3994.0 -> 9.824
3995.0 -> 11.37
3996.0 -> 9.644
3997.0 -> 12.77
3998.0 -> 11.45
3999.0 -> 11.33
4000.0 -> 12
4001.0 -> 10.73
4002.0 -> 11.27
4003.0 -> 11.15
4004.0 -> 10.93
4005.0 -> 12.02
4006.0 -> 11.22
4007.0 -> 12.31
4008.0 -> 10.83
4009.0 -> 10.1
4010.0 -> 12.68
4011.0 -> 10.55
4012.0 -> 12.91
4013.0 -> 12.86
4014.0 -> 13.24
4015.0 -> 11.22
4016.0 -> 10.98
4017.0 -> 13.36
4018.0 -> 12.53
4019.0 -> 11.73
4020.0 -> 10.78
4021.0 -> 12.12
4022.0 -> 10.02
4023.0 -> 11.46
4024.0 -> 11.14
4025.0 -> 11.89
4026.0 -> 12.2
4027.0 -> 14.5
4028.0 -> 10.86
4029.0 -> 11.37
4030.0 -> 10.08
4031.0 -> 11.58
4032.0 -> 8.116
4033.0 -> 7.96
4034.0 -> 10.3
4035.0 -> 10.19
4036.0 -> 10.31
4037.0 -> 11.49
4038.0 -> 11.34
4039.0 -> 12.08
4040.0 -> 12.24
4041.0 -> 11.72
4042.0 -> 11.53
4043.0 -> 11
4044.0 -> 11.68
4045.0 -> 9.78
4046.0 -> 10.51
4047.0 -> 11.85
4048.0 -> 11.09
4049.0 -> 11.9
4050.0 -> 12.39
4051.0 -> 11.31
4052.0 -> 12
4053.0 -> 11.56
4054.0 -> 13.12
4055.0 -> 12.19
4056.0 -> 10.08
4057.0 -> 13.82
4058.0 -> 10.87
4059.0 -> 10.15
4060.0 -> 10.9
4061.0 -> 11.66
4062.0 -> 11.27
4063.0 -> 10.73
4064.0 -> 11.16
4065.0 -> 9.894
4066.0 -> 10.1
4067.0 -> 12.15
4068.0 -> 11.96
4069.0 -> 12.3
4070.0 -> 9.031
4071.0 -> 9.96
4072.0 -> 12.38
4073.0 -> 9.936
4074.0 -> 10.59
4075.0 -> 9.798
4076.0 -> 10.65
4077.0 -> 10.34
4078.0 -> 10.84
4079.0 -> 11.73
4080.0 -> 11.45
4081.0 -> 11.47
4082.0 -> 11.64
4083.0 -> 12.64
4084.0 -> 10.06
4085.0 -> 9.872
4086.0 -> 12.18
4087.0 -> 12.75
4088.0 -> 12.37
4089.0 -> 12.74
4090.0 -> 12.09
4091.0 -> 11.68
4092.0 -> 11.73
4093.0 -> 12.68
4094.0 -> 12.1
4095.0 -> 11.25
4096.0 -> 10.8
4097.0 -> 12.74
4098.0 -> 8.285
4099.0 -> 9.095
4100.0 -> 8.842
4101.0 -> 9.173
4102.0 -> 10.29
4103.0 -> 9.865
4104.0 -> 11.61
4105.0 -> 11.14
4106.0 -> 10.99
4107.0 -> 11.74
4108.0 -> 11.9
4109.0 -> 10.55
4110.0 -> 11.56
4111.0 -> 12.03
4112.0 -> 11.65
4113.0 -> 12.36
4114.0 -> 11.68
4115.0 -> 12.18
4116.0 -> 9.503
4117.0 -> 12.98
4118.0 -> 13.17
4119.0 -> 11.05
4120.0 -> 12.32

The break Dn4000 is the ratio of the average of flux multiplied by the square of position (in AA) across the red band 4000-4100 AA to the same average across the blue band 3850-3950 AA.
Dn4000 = 1.9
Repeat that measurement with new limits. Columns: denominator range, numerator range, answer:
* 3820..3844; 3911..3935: 1.32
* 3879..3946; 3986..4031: 1.86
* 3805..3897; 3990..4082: 2.13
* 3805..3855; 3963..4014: 1.85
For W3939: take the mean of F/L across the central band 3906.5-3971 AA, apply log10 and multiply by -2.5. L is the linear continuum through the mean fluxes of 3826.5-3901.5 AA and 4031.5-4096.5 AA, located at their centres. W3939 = 0.25 mag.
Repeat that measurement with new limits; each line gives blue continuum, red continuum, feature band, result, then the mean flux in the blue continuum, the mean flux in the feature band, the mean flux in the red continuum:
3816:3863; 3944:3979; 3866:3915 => -0.23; 5.15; 6.99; 6.39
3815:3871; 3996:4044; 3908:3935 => 0.25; 5.37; 6.31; 11.4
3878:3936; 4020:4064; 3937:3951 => 0.23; 6.59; 6.41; 11.3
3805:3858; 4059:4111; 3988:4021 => -0.23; 5.36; 11.4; 11.1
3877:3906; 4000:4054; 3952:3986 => 0.36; 6.93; 6.83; 11.4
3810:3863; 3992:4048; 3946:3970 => 0.39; 5.33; 6.43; 11.3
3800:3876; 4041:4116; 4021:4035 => -0.09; 5.64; 10.9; 11.2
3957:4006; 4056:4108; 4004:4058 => -0.19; 8.32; 11.5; 11.1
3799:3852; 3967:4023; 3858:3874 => 0.03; 5.47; 6.31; 9.82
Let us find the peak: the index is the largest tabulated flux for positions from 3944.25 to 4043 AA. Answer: 14.5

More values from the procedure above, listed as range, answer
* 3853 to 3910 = 9.4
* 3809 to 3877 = 8.274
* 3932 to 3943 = 7.251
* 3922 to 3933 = 7.685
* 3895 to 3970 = 10.18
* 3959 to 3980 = 9.85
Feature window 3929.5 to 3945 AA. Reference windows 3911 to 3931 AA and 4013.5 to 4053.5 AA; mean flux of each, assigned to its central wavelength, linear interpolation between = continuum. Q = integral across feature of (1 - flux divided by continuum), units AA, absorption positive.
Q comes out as 7.1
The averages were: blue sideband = 6.95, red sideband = 11.3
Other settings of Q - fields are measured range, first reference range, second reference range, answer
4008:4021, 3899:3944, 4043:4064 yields -2.6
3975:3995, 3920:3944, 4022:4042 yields -3.7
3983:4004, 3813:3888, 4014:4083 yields -2.2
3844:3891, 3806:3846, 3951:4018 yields 3.4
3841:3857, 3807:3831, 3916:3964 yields 2.5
